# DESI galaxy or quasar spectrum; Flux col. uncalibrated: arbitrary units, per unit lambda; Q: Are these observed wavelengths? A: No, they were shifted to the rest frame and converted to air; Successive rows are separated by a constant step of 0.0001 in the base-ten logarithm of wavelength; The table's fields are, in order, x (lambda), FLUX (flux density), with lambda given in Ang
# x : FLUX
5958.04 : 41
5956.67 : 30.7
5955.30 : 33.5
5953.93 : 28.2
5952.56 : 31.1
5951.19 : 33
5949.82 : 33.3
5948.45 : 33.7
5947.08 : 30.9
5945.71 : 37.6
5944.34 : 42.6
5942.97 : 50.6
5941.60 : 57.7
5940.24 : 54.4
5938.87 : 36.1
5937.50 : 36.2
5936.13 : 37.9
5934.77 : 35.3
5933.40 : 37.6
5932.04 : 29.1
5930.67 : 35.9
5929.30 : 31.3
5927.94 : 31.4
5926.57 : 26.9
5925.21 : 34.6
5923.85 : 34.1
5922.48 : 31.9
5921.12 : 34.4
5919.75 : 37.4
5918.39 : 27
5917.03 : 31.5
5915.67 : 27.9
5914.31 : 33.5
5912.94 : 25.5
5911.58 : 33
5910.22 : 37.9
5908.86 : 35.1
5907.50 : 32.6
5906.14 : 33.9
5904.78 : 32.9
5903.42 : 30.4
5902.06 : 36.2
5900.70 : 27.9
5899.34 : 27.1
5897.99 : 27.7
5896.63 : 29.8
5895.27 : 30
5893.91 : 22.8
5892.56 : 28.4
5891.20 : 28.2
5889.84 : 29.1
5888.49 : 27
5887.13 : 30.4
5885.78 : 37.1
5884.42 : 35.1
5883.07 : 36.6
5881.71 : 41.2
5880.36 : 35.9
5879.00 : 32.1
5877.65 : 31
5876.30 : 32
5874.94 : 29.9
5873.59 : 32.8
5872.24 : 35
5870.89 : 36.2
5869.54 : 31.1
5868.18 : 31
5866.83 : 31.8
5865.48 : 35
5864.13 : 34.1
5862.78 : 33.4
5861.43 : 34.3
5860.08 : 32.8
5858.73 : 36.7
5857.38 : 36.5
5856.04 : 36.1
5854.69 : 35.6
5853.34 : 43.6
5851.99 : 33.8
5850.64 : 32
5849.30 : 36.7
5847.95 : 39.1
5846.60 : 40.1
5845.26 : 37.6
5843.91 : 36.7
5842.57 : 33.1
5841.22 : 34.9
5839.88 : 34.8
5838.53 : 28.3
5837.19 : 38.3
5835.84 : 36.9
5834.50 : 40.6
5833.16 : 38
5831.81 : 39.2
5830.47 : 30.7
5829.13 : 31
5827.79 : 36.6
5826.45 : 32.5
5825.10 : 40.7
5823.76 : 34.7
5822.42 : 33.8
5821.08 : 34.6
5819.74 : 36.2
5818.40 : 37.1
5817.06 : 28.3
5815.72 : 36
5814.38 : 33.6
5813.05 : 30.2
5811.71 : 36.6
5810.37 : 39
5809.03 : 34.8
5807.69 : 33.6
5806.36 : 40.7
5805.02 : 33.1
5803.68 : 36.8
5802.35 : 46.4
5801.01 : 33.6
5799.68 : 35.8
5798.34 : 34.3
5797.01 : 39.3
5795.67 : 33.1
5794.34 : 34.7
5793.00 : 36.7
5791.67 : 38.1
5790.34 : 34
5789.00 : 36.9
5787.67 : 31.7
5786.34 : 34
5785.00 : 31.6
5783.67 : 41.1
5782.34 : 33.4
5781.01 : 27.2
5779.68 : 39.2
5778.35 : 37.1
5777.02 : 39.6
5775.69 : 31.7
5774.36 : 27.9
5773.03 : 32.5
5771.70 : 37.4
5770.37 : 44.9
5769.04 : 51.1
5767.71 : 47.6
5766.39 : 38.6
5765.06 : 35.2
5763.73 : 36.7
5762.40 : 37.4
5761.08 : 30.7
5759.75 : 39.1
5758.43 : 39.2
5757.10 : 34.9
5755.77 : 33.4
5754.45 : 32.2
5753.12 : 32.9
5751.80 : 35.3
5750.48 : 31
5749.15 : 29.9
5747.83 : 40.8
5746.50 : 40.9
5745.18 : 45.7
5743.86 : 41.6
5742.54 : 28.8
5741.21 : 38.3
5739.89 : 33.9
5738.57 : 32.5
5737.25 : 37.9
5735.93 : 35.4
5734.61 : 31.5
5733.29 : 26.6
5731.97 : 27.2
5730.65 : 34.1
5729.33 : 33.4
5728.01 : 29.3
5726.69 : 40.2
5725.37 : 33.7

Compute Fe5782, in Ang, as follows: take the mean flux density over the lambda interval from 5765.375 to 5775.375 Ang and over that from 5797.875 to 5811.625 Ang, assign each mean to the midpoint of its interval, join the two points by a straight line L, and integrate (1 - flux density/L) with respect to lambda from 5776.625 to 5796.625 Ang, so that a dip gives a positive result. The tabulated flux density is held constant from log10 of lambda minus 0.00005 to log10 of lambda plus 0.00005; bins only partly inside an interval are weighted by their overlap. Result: 1.6 Ang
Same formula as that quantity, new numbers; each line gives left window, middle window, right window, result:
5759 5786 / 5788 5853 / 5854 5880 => -0.9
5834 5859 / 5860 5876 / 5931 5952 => 1.7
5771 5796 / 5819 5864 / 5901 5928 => -2.8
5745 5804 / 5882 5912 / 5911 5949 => 3.6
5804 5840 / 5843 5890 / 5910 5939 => -0.6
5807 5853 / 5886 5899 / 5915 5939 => 2.1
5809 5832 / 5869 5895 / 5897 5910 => 0.3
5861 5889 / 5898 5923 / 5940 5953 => 3.3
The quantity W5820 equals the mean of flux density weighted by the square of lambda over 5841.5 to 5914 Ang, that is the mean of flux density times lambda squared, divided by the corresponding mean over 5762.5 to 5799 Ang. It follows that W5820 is 0.9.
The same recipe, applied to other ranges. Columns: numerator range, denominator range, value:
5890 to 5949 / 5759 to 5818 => 0.98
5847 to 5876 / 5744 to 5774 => 0.95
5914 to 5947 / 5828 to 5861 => 1.04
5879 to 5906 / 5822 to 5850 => 0.89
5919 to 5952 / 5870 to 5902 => 1.19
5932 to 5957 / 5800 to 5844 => 1.11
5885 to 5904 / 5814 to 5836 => 0.85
